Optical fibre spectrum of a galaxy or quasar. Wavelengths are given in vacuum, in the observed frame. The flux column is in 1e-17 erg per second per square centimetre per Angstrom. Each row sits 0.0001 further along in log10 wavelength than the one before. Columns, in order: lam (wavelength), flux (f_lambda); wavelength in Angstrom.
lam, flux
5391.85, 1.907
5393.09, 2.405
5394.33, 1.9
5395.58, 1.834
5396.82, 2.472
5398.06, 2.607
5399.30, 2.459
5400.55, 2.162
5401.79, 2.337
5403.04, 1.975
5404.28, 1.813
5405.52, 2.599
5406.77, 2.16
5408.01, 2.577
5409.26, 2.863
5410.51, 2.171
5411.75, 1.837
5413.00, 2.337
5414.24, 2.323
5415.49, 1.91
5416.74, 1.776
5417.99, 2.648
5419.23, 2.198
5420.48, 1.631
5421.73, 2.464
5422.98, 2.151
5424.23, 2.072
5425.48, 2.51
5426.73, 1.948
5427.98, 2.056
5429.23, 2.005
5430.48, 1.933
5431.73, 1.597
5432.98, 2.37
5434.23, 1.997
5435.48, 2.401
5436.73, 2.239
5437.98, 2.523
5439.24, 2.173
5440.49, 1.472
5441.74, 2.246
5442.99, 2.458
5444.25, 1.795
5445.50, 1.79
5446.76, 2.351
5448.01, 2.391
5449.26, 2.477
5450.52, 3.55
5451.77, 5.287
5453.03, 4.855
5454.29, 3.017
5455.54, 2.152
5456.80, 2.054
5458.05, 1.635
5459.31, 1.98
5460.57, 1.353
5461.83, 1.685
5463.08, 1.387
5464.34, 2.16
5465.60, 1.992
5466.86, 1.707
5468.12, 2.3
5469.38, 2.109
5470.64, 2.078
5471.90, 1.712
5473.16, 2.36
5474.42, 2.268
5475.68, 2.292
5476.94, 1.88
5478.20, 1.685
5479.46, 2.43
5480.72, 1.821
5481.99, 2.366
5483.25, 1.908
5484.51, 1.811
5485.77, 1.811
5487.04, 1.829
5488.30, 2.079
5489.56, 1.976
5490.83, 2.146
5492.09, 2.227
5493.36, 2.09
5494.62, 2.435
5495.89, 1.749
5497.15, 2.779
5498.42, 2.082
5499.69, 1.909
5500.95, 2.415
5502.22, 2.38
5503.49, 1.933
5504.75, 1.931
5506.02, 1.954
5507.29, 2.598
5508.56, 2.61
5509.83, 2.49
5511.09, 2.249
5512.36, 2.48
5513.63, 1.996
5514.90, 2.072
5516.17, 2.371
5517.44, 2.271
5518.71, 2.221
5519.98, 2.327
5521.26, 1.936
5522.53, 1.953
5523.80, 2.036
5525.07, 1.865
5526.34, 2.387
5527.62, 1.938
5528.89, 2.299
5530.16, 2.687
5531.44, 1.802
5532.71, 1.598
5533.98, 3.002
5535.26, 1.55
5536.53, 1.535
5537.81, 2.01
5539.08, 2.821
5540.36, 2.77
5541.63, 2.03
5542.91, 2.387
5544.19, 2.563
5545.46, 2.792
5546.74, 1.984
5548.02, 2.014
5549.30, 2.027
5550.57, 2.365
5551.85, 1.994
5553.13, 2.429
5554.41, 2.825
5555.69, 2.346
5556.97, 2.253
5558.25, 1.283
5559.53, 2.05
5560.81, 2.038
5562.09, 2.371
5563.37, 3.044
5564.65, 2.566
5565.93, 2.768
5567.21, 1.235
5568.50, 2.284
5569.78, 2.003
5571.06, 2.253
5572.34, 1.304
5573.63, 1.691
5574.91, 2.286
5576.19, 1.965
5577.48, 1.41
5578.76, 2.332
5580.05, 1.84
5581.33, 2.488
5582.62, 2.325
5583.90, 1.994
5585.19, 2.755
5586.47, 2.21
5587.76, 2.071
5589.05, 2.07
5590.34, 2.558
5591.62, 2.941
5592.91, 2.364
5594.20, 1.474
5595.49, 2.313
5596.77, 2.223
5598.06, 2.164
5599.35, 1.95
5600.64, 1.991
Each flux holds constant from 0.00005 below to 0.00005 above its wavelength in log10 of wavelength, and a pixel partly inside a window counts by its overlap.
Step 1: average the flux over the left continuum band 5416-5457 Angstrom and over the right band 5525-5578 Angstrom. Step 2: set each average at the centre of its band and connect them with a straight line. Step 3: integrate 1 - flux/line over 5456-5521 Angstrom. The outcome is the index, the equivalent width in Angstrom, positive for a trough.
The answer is 5.6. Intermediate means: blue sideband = 2.38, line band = 2.09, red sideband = 2.17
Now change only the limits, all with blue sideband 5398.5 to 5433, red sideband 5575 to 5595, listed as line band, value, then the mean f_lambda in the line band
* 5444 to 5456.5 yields -4.61 Angstrom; 2.98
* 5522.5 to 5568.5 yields -0.64 Angstrom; 2.22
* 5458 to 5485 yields 2.72 Angstrom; 1.96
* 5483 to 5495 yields 0.85 Angstrom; 2.03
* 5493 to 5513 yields -0.70 Angstrom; 2.26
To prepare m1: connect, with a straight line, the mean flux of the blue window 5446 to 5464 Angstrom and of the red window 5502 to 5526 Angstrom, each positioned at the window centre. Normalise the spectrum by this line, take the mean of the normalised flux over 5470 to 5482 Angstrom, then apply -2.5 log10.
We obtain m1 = 0.17 mag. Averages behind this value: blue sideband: 2.57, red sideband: 2.19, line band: 2.07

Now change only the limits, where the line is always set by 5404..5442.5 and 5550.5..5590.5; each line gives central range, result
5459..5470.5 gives 0.17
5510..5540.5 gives 0.00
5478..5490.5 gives 0.09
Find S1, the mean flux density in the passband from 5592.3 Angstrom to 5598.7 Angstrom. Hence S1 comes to 2.11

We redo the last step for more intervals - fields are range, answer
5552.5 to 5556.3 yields 2.53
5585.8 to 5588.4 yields 2.15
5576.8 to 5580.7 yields 1.86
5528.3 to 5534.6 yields 2.28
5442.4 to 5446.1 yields 2.01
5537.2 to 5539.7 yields 2.42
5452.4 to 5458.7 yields 2.74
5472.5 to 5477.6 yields 2.2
